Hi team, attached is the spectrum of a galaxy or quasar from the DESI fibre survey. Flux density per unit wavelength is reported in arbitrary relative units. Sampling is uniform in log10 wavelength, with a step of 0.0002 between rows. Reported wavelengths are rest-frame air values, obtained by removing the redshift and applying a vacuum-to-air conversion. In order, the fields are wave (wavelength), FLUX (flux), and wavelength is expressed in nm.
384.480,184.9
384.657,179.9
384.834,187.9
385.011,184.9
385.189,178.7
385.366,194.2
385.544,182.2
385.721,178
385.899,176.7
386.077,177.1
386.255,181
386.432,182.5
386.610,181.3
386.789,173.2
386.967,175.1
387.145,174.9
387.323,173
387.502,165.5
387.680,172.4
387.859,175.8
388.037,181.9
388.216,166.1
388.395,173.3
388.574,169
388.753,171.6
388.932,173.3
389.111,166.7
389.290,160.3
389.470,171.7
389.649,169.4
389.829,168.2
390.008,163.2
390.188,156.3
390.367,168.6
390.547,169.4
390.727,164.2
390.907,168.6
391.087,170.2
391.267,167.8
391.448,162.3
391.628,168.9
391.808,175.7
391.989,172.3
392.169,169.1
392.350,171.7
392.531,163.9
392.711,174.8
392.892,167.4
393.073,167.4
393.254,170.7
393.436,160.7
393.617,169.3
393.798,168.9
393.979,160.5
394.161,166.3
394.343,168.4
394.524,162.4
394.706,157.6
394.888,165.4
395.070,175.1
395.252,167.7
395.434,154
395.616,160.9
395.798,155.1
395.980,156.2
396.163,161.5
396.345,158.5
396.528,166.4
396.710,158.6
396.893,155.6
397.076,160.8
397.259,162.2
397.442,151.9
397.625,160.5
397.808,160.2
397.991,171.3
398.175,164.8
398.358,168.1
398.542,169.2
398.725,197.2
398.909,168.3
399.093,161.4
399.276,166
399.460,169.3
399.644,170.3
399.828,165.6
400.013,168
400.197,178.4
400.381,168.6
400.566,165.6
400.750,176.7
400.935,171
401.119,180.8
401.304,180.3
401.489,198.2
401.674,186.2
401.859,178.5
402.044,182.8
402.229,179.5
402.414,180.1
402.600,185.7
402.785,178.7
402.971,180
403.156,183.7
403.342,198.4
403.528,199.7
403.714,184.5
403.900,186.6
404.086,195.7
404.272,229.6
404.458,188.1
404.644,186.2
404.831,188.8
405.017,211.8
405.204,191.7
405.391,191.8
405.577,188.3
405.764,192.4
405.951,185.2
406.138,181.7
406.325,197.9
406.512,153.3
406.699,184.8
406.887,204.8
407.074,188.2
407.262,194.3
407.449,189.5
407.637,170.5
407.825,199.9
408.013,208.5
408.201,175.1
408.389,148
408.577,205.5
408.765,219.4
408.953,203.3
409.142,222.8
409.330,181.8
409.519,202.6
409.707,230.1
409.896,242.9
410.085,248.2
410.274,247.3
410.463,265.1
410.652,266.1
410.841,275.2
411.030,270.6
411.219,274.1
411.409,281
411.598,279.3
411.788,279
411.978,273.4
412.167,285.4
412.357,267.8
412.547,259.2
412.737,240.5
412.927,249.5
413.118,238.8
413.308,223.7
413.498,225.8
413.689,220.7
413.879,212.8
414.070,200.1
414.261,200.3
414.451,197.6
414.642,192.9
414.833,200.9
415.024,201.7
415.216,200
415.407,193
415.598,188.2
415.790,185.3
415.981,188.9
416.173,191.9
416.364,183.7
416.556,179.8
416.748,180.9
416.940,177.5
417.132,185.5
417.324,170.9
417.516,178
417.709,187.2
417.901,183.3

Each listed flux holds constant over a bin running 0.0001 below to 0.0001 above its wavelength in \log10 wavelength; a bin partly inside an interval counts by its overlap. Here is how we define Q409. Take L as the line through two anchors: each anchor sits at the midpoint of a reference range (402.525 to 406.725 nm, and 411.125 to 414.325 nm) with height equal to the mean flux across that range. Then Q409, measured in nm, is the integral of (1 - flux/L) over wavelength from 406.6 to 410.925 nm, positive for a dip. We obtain 0.168 nm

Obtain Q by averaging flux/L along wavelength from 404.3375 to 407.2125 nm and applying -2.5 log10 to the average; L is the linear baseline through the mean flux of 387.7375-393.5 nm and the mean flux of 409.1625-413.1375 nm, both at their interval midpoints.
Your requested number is 0.22 mag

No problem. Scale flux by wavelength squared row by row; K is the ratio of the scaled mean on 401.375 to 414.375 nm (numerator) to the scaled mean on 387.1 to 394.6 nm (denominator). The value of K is 1.37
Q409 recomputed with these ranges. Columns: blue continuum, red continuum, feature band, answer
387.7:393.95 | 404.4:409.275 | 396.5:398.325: 0.17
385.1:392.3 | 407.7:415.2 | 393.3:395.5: 0.26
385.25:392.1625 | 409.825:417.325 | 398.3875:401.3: 0.36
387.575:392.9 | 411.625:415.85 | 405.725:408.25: 0.26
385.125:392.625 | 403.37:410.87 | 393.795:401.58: 0.83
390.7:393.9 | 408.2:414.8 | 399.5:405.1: 0.53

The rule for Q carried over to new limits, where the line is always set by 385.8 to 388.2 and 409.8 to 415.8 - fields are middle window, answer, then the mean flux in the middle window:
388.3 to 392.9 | 0.10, 168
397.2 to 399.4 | 0.21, 167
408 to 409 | 0.19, 192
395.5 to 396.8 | 0.23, 160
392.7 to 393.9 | 0.14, 168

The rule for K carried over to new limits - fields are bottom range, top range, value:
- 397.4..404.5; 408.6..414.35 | 1.43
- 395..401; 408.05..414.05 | 1.54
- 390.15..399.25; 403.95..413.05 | 1.42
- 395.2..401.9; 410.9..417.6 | 1.41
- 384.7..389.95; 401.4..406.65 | 1.17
